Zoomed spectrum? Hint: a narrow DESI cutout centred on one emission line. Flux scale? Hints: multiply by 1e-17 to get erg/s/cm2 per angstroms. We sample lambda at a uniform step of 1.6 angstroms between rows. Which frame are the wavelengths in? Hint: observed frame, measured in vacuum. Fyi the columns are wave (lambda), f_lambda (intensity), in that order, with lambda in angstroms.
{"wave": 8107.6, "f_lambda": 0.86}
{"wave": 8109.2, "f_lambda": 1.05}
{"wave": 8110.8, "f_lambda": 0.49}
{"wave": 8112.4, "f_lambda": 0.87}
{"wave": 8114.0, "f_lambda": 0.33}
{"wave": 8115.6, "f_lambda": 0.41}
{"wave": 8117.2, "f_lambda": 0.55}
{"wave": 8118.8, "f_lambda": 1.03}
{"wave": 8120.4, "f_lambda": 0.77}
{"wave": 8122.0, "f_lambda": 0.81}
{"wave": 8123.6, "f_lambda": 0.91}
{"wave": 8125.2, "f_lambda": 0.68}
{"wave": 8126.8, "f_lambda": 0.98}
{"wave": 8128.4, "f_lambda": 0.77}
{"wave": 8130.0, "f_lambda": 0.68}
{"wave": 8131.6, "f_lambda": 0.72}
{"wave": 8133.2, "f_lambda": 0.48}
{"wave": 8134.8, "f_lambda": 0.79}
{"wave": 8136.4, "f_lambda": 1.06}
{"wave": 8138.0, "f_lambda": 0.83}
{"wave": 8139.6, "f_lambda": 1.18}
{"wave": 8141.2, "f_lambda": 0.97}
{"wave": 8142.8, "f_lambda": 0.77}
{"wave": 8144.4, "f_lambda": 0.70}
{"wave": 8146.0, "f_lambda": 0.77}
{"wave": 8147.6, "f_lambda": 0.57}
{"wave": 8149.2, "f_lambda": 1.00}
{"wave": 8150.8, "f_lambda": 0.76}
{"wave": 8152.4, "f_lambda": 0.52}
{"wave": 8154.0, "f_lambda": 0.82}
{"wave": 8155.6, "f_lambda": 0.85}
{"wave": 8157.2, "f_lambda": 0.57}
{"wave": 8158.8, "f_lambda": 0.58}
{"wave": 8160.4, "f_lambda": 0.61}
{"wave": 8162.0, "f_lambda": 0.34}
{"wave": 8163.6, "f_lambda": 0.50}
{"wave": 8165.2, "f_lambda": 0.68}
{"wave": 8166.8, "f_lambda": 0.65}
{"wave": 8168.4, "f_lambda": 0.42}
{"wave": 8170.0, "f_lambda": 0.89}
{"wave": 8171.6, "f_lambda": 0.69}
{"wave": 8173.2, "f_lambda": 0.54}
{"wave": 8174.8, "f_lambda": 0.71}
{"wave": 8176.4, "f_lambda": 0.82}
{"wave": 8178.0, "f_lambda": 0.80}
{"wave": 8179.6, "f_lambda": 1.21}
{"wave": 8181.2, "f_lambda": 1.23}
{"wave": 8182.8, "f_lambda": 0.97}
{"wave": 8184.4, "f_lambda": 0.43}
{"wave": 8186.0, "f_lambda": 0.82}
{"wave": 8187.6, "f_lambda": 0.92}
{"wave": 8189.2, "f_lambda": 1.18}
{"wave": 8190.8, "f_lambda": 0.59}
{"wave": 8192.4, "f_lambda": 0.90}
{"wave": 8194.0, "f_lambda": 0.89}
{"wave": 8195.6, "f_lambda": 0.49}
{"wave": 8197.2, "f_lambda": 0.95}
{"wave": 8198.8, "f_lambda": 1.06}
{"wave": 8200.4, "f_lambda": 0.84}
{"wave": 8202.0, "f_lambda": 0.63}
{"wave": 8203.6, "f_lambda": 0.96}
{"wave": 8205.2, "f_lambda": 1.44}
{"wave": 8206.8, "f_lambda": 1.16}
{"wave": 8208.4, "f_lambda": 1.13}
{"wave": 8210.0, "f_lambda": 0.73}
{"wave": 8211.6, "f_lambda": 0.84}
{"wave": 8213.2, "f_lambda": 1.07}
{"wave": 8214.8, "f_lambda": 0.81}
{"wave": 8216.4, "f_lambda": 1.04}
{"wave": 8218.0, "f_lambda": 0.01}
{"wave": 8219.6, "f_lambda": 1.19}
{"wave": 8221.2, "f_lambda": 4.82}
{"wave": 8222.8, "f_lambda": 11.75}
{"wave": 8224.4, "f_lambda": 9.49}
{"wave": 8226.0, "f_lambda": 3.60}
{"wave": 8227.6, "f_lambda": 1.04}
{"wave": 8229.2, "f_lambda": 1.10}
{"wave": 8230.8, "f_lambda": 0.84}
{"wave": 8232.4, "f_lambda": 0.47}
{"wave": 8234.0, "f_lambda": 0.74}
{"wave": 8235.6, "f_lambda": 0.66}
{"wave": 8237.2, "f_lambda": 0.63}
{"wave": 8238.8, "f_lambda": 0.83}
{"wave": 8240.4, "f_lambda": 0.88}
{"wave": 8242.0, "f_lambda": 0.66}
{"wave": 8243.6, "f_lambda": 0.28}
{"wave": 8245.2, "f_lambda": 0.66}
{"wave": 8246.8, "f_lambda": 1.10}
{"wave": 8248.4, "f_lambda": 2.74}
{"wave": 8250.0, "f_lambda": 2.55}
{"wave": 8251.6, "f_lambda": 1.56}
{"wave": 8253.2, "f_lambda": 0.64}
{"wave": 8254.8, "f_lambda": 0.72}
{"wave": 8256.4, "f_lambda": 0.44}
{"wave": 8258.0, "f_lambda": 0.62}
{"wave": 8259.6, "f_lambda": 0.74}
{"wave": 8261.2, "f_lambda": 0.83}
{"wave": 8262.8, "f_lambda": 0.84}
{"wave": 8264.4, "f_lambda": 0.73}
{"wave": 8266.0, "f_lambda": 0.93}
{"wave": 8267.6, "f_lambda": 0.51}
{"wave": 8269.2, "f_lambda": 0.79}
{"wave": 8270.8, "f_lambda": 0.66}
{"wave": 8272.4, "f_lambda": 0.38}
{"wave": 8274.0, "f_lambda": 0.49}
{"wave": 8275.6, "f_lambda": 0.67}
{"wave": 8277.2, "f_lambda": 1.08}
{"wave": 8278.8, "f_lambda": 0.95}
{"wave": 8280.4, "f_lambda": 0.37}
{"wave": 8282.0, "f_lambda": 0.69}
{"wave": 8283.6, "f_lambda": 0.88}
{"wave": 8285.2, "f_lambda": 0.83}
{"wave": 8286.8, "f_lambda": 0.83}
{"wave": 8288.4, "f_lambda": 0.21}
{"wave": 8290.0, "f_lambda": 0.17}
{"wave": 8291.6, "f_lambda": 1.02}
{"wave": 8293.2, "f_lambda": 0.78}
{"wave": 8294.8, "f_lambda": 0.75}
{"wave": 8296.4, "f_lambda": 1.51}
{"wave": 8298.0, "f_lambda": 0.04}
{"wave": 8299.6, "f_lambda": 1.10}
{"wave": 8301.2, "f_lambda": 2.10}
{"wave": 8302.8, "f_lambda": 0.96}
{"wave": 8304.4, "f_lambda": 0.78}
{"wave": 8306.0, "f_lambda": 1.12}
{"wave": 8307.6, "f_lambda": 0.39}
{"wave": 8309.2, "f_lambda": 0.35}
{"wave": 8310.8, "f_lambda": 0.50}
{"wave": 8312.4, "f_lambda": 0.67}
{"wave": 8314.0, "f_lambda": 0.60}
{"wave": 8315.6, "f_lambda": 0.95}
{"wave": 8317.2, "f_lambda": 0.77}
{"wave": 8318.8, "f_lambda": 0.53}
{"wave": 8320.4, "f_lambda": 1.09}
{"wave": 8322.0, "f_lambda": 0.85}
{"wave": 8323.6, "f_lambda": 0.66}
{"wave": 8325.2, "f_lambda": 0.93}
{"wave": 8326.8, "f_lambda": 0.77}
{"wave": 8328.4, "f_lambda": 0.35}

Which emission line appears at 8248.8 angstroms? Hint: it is [N II] 6583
